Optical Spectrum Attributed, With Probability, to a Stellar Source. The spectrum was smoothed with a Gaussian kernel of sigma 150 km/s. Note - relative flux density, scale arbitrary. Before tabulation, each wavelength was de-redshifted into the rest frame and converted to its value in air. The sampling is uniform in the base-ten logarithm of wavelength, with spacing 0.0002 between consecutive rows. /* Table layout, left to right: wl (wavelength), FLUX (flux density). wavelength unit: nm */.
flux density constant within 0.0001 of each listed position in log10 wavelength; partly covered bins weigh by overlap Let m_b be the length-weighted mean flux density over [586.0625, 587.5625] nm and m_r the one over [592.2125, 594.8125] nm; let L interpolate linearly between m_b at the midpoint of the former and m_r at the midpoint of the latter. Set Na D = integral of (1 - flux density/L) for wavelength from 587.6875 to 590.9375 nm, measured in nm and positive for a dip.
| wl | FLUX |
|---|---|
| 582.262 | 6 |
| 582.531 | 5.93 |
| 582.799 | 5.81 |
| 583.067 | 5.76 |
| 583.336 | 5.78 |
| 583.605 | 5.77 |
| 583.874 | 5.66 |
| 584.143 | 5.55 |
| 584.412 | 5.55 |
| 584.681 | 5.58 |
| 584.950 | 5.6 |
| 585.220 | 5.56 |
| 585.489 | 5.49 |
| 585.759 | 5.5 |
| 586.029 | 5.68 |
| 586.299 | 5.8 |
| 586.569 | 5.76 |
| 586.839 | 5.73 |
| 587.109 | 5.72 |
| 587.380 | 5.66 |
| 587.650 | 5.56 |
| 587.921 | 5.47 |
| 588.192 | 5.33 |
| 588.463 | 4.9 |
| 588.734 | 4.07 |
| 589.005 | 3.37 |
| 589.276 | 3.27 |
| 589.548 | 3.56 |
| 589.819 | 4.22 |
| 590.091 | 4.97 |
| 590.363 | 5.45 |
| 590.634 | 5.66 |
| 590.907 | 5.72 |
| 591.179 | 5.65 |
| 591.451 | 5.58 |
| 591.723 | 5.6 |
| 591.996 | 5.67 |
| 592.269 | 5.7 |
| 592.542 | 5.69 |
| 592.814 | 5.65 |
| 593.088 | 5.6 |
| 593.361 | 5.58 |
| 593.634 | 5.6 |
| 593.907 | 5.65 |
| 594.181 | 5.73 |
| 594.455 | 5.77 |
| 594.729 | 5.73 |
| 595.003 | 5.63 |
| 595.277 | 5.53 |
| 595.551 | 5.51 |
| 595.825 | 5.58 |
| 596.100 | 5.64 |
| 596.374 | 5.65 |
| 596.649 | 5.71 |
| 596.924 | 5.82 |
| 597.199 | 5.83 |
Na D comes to 0.596 nm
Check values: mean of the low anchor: 5.73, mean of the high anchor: 5.67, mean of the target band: 4.66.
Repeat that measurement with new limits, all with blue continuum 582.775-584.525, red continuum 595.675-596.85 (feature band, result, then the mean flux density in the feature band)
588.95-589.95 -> 0.36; 3.62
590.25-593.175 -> 0.02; 5.64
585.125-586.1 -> 0.02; 5.55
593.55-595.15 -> -0.01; 5.69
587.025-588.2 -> 0.02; 5.56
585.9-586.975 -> -0.01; 5.75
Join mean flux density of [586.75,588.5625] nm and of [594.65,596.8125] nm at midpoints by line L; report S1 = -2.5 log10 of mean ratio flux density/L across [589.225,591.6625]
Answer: 0.12 mag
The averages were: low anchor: 5.49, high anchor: 5.62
